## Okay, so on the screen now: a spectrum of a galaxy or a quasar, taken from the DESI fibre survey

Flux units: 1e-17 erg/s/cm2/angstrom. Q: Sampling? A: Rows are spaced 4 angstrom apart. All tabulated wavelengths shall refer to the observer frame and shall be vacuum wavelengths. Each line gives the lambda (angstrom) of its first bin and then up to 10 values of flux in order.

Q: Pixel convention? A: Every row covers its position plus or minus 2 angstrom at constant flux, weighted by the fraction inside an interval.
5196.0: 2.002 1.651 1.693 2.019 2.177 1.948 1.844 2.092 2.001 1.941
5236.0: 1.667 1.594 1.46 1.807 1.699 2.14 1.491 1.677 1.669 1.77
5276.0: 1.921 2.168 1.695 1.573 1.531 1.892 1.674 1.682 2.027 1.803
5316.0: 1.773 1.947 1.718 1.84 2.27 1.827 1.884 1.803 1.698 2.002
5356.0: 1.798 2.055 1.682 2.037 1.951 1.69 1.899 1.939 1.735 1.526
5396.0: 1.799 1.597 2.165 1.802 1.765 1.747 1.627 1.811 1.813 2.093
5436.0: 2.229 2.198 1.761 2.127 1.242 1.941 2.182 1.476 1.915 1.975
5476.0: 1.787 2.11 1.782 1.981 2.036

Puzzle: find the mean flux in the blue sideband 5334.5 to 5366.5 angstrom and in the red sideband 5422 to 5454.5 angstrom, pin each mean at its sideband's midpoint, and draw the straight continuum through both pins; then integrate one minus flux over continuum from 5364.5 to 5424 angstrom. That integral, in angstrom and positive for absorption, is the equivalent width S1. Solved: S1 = 2.38 angstrom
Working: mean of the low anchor 1.85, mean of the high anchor 1.91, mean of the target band 1.8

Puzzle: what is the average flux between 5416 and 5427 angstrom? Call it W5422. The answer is 1.73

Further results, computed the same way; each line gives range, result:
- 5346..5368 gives 1.86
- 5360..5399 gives 1.81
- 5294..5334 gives 1.86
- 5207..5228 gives 2.01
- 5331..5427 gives 1.83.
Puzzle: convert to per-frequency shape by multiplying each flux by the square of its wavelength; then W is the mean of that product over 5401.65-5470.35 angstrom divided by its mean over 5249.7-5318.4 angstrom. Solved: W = 1.1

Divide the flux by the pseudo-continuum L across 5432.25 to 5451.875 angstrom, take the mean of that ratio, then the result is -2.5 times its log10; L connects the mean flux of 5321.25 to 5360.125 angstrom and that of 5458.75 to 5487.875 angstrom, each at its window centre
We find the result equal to -0.063 mag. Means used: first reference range 1.88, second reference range 1.89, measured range 2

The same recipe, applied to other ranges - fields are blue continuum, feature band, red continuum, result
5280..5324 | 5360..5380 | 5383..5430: -0.055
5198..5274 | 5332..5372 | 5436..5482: -0.020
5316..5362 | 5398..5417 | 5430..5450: 0.114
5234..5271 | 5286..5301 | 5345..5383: 0.057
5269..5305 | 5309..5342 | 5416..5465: -0.054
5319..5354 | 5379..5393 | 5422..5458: 0.068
